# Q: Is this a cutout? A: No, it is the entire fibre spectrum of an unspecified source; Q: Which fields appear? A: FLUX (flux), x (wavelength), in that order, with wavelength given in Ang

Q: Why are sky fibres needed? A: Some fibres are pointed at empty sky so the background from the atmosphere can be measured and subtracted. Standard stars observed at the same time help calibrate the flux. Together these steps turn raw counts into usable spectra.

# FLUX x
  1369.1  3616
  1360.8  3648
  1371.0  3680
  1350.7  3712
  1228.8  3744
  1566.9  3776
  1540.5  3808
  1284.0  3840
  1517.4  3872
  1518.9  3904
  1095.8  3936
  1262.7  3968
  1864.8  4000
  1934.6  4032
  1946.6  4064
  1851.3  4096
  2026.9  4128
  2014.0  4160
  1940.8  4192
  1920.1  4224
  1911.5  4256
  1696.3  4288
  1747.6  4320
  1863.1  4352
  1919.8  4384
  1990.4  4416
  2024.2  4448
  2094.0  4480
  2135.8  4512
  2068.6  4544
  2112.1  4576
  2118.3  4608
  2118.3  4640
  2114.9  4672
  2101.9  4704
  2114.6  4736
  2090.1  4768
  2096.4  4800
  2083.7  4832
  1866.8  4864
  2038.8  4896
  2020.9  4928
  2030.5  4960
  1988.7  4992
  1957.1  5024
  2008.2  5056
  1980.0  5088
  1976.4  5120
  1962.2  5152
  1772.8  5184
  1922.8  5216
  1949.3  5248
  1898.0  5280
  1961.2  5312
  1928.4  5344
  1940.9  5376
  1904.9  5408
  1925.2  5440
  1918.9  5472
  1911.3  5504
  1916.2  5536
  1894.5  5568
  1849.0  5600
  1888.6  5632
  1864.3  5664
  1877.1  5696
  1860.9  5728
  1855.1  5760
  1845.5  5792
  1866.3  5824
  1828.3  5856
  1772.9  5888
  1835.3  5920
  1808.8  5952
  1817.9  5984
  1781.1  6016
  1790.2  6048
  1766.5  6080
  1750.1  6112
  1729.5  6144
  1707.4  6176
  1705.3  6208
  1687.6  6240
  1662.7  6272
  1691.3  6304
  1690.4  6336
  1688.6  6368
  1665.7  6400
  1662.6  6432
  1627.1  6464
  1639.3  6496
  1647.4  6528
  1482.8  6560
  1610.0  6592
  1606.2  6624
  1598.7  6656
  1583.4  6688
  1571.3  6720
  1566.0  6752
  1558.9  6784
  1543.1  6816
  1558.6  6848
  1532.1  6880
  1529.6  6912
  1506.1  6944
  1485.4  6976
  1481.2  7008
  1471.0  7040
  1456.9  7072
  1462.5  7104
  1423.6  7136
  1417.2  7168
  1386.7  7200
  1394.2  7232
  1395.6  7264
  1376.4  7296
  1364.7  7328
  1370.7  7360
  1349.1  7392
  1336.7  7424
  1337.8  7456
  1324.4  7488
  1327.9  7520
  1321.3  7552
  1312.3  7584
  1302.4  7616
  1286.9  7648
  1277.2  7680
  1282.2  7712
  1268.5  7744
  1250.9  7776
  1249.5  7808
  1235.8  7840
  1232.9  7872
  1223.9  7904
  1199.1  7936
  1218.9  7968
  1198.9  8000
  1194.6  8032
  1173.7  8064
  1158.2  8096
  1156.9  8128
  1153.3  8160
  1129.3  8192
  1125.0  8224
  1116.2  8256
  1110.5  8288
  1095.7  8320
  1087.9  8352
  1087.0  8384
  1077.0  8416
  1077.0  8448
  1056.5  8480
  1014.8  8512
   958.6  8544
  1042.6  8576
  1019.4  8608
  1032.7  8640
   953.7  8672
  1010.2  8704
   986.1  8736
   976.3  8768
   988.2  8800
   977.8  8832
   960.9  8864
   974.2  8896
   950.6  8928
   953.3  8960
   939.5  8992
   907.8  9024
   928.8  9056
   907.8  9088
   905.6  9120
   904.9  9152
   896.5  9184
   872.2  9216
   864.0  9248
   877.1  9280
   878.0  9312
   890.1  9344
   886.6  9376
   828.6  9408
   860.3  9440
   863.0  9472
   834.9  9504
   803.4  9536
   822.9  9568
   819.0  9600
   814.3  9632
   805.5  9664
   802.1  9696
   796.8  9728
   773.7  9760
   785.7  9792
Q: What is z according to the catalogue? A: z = 0.00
